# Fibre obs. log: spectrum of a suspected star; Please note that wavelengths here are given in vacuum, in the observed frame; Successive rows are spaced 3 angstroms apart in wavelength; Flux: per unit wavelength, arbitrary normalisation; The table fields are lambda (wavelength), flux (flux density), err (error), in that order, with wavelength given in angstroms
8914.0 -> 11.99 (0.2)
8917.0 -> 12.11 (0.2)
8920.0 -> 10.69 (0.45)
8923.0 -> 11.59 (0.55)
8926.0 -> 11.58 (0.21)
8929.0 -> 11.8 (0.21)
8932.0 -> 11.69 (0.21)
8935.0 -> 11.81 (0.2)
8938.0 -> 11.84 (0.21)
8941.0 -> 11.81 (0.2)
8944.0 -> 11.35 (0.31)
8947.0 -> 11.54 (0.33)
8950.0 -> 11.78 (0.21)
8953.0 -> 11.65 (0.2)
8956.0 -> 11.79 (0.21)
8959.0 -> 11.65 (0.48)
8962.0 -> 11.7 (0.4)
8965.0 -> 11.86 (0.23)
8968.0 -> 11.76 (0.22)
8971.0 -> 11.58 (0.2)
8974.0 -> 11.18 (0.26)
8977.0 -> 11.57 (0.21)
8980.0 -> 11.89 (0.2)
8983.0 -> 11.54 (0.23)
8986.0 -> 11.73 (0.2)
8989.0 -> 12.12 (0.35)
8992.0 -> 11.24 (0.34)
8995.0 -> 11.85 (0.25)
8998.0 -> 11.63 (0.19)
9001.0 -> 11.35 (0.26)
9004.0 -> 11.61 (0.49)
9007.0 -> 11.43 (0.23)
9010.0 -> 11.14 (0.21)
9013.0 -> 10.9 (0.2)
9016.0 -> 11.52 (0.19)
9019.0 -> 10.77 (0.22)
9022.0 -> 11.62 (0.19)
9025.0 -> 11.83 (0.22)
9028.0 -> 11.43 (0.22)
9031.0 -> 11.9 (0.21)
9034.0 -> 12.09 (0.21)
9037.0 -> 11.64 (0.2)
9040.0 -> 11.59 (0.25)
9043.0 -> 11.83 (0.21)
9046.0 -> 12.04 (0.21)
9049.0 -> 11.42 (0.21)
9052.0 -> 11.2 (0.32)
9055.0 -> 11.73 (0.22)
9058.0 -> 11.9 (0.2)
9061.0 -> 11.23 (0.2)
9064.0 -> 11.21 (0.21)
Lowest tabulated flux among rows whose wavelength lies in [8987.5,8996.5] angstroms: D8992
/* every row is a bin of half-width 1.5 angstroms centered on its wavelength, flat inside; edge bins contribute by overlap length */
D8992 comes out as 11.24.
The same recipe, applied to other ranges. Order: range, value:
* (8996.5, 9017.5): 10.9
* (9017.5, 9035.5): 10.77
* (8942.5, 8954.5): 11.35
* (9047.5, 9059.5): 11.2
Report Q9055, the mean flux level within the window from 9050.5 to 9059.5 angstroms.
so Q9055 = 11.6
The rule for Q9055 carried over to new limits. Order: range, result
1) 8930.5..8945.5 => 11.7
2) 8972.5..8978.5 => 11.4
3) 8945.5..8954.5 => 11.7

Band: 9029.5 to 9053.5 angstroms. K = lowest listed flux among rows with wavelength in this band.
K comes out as 11.2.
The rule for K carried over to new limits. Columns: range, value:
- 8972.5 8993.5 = 11.18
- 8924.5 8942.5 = 11.58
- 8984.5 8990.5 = 11.73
